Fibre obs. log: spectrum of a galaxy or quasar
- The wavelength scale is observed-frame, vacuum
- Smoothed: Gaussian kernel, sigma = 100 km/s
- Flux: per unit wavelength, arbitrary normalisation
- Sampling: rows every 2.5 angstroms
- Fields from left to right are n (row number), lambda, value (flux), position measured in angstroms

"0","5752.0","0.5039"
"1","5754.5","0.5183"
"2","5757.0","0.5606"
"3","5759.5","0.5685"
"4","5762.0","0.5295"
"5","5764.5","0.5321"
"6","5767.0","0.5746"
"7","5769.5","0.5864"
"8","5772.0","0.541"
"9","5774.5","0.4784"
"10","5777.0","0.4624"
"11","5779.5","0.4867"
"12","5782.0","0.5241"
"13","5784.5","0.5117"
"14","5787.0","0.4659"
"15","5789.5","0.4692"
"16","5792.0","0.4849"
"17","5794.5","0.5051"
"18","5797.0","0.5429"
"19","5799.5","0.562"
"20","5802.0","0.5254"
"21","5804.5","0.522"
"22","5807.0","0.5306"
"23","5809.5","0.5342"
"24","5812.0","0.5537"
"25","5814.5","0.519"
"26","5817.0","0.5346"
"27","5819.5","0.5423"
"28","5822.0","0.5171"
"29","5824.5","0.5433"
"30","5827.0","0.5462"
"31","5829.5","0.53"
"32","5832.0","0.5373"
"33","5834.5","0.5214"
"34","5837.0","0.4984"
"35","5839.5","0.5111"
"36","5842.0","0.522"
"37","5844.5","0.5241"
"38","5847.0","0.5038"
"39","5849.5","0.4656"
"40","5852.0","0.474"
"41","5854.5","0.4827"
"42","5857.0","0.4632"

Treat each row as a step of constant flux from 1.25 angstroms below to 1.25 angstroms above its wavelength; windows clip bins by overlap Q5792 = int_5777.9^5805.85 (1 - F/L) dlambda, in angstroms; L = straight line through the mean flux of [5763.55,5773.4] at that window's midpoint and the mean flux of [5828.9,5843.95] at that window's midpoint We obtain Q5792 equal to 1.9 angstroms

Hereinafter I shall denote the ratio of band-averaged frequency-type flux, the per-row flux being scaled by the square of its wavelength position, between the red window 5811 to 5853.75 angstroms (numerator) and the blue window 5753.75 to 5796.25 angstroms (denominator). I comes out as 1.02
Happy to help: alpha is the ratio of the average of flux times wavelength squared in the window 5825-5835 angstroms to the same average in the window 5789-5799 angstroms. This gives 1.1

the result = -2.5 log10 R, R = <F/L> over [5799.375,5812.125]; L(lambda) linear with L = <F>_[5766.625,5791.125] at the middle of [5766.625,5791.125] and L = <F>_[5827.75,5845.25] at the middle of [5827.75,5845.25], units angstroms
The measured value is -0.043 mag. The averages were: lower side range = 0.507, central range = 0.534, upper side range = 0.521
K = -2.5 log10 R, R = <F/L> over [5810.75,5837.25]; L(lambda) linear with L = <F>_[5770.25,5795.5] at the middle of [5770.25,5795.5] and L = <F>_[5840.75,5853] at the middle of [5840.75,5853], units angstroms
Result -0.075 mag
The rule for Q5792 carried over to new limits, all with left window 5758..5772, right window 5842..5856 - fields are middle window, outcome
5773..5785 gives 1.2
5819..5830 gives -0.5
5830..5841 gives -0.3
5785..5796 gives 1.1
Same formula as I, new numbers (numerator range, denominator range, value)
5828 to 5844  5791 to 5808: 1.00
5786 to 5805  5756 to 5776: 0.94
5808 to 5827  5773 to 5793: 1.11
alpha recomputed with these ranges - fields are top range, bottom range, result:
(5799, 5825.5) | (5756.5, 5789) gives 1.04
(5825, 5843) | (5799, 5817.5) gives 0.99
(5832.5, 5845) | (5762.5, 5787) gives 1.02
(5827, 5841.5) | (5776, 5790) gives 1.09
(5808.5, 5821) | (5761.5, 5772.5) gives 0.98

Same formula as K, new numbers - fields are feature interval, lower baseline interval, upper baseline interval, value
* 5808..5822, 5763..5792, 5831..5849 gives -0.05 mag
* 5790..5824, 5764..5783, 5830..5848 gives -0.02 mag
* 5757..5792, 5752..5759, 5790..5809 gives 0.03 mag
